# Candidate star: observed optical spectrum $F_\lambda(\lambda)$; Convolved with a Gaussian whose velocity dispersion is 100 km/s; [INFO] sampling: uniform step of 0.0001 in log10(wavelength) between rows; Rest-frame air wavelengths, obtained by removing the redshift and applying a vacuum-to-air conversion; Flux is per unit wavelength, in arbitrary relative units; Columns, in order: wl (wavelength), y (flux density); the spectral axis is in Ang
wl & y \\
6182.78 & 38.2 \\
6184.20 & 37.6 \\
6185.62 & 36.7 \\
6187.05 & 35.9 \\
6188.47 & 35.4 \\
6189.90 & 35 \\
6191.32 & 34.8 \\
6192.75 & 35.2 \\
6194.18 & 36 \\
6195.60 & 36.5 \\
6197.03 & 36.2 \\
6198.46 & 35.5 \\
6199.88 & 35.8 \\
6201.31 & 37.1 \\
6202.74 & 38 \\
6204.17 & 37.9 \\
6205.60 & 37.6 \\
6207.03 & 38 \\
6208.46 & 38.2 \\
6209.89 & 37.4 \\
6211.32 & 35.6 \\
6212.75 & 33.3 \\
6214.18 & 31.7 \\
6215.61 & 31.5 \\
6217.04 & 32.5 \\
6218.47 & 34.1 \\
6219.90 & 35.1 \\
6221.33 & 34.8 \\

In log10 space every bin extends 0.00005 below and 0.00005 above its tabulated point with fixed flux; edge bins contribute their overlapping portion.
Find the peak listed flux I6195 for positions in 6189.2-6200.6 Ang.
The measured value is 36.5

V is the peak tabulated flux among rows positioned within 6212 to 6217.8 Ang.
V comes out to 33.3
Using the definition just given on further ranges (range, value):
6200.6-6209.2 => 38.2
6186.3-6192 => 35.9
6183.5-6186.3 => 37.6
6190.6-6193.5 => 35.2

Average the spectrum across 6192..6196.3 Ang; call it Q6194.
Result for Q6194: 35.9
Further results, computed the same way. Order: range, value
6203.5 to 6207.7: 37.8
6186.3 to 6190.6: 35.4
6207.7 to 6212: 37.1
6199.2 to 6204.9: 37.2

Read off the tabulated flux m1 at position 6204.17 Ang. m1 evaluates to 37.9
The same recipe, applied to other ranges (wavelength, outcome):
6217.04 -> 32.5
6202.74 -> 38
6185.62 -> 36.7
